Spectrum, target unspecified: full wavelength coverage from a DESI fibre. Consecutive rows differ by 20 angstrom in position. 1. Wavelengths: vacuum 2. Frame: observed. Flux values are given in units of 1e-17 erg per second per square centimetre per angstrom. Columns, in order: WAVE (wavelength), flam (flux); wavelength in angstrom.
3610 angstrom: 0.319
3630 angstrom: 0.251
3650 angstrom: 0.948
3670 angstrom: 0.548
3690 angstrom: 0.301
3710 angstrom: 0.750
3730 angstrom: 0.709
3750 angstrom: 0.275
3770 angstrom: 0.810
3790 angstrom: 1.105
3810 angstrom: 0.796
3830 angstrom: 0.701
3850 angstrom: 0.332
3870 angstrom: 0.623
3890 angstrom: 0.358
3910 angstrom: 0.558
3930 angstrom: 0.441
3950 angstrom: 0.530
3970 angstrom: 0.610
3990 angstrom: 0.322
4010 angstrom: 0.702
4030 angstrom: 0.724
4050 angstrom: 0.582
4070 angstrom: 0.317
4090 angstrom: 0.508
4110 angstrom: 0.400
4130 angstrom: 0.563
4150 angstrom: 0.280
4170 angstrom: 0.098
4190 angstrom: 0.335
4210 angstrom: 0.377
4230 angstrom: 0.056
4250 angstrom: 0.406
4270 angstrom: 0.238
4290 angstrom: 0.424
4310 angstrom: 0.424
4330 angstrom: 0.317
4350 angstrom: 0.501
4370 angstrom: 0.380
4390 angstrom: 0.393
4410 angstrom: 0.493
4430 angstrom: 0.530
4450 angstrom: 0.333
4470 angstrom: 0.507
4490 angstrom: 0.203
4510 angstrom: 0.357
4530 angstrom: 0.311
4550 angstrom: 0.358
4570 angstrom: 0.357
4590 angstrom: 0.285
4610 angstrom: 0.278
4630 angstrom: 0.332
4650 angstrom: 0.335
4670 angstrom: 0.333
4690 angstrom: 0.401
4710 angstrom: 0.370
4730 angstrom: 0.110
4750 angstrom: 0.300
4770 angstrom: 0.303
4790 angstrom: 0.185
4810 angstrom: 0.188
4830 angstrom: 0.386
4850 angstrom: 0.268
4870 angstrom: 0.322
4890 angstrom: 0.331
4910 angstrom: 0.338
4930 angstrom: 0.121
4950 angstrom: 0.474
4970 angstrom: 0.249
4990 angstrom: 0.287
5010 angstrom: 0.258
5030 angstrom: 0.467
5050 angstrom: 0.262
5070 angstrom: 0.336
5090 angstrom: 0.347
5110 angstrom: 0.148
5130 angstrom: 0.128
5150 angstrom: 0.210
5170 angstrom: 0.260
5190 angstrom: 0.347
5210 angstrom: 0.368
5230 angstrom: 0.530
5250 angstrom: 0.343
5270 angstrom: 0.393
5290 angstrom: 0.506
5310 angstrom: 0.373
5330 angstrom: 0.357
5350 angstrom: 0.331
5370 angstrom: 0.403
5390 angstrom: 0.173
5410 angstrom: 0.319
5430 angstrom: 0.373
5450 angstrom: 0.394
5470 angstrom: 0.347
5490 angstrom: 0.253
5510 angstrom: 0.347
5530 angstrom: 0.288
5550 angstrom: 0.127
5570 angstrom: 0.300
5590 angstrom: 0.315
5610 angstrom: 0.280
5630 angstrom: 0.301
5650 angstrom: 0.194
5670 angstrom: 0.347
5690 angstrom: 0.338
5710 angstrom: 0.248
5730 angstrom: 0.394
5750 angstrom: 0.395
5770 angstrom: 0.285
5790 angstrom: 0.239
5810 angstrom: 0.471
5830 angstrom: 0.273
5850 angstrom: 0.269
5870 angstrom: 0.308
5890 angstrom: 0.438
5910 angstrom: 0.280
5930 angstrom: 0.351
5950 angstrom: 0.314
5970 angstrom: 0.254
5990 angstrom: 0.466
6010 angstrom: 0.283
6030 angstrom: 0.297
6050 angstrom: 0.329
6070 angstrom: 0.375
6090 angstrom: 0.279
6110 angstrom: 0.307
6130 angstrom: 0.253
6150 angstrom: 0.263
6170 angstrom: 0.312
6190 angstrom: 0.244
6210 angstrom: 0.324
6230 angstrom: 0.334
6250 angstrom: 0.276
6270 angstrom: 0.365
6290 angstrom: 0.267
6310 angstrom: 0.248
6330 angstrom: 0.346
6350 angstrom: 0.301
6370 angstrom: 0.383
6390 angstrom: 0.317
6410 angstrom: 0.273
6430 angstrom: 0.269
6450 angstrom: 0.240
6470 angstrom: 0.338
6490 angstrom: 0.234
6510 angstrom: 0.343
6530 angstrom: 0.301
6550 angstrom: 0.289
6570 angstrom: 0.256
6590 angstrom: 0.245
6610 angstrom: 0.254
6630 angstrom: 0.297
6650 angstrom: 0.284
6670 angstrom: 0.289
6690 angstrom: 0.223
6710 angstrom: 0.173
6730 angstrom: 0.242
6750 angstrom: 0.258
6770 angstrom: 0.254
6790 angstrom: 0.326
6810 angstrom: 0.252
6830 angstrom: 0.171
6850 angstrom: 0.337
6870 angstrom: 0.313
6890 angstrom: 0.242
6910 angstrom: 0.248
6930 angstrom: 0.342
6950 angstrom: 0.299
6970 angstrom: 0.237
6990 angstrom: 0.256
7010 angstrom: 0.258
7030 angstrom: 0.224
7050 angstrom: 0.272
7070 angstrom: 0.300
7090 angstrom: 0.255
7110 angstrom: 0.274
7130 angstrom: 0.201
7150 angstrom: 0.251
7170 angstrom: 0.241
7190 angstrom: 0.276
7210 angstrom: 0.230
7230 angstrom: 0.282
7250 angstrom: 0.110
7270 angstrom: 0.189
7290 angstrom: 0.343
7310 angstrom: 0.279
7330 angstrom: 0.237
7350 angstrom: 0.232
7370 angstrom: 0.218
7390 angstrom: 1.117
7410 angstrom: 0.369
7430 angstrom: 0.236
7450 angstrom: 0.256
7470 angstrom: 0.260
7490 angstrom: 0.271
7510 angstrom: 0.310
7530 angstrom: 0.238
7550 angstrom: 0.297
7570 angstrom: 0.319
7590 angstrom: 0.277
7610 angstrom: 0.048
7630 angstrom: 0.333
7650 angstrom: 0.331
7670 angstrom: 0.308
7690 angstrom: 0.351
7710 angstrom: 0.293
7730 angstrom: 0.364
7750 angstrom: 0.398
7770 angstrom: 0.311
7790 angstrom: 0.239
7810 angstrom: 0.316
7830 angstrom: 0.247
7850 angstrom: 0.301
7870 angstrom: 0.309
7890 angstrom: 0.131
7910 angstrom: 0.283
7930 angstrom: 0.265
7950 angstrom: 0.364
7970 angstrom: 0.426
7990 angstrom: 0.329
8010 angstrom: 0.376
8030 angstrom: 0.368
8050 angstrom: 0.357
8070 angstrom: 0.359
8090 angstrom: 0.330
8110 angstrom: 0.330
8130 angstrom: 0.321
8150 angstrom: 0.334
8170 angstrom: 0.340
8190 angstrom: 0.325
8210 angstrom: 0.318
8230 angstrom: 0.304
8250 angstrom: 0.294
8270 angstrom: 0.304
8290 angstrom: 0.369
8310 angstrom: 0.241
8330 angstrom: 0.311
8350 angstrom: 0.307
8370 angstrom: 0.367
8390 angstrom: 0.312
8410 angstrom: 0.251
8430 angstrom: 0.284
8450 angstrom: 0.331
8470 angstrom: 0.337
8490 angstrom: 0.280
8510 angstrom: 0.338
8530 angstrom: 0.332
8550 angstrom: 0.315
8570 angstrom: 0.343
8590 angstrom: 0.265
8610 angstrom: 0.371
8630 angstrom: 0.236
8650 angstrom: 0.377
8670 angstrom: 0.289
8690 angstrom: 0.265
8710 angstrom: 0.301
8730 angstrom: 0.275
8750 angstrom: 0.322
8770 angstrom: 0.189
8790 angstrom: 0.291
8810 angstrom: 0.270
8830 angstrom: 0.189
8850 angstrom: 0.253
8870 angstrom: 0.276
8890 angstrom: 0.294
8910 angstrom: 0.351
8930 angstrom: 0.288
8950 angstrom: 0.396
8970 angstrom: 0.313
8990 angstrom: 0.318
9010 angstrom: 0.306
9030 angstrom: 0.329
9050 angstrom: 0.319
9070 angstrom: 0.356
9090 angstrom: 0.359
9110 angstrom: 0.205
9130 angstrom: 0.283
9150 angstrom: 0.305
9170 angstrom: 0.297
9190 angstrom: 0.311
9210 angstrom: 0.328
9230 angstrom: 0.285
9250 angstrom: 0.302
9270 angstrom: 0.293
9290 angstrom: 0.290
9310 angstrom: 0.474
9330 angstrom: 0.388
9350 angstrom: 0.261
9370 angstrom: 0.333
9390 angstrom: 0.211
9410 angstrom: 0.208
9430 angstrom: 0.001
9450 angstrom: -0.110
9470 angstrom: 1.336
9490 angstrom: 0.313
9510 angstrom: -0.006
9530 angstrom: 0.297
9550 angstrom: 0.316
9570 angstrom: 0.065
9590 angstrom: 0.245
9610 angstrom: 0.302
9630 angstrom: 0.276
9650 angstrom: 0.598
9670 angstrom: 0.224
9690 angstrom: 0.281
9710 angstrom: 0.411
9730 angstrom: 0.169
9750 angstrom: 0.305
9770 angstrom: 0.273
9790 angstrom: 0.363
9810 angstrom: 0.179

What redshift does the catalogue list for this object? 0.98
